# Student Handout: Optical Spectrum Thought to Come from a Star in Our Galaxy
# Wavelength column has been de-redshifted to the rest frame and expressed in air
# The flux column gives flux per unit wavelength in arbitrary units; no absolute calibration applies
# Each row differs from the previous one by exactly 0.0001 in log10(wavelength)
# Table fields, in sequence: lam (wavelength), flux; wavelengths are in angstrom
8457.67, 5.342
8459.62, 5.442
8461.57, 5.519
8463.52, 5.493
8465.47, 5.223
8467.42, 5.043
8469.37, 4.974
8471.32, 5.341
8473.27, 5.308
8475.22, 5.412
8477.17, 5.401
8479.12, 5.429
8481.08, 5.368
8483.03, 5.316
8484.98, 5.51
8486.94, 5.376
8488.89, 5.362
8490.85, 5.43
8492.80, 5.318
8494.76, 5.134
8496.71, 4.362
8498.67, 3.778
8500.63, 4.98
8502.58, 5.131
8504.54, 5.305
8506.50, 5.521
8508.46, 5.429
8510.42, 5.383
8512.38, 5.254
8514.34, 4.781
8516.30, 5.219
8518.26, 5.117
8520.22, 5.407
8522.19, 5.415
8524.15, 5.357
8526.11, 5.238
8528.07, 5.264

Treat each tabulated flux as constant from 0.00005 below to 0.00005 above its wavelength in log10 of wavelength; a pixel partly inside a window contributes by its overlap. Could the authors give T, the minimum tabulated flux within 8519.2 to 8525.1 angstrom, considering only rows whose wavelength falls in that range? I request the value 5.357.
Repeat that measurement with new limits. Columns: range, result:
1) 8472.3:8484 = 5.308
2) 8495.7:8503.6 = 3.778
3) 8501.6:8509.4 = 5.131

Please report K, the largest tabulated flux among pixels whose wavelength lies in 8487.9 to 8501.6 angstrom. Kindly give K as 5.43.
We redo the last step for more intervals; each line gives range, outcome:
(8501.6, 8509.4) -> 5.521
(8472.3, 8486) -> 5.51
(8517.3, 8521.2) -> 5.407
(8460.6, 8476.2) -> 5.519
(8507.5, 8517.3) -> 5.429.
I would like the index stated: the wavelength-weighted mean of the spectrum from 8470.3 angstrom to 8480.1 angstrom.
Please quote 5.38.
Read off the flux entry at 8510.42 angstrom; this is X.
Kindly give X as 5.383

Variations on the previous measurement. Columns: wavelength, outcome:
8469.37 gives 4.974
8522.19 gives 5.415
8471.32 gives 5.341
